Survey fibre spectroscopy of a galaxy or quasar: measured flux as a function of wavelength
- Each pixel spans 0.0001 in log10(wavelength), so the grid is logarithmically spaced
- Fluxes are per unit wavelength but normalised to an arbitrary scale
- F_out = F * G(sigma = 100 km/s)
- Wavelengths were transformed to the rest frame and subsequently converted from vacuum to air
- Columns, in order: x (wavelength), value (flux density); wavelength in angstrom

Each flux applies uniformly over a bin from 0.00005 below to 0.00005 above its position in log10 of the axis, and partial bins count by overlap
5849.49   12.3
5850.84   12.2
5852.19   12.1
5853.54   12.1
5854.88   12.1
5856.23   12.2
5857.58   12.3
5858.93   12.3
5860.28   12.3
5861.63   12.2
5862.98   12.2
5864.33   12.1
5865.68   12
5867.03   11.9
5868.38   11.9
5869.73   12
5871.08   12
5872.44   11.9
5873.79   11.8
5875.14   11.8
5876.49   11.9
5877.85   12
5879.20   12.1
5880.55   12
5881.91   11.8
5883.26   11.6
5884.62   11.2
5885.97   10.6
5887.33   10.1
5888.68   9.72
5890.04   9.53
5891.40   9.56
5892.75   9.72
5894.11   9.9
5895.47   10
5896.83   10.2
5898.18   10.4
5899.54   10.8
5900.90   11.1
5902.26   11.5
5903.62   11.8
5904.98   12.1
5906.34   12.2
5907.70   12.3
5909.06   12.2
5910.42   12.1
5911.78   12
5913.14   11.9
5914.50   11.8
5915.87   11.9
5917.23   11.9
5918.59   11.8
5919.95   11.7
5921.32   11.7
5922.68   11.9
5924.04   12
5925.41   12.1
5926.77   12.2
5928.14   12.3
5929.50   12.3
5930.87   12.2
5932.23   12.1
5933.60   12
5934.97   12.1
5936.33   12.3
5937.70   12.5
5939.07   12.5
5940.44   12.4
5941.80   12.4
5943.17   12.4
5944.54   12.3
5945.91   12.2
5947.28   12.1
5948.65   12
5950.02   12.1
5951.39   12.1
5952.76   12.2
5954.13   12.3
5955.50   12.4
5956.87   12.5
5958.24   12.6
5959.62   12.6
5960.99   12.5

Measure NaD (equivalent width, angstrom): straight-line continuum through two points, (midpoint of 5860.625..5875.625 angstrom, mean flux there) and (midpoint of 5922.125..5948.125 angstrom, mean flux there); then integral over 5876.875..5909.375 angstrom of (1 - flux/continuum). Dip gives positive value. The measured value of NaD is 2.9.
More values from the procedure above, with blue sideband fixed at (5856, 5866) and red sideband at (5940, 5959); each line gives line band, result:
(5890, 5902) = 2.0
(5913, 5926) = 0.4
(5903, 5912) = 0.1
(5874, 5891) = 1.4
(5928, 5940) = 0.0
